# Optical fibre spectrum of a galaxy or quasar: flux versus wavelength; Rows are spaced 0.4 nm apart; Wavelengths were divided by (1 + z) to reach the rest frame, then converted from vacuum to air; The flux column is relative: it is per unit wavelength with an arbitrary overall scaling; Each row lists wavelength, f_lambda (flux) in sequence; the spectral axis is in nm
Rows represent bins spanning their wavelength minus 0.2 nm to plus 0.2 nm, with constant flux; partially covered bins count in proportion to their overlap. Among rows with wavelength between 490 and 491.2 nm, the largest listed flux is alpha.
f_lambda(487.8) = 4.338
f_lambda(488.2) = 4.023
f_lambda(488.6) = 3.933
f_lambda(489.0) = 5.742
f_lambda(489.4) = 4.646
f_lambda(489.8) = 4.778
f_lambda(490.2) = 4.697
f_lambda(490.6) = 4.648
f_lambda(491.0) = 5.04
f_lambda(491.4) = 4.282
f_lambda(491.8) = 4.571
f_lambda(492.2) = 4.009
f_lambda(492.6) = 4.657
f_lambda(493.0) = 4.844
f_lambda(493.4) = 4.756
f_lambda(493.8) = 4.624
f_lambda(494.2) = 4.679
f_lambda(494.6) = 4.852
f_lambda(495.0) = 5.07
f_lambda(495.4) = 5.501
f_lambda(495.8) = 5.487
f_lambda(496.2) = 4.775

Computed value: 5.04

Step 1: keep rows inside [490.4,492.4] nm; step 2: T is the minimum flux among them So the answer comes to 4.009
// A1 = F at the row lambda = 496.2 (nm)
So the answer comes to 4.775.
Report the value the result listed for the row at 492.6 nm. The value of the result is 4.657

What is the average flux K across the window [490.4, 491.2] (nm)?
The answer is 4.84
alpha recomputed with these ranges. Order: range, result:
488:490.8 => 5.742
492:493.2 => 4.844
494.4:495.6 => 5.501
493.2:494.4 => 4.756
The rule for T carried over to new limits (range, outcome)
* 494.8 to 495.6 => 5.07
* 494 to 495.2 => 4.679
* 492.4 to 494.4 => 4.624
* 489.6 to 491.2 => 4.648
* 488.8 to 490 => 4.646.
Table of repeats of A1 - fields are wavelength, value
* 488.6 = 3.933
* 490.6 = 4.648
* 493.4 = 4.756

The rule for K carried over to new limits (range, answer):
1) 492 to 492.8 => 4.33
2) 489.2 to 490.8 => 4.69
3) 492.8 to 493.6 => 4.8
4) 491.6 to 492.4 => 4.29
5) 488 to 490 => 4.62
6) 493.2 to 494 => 4.69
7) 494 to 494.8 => 4.77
